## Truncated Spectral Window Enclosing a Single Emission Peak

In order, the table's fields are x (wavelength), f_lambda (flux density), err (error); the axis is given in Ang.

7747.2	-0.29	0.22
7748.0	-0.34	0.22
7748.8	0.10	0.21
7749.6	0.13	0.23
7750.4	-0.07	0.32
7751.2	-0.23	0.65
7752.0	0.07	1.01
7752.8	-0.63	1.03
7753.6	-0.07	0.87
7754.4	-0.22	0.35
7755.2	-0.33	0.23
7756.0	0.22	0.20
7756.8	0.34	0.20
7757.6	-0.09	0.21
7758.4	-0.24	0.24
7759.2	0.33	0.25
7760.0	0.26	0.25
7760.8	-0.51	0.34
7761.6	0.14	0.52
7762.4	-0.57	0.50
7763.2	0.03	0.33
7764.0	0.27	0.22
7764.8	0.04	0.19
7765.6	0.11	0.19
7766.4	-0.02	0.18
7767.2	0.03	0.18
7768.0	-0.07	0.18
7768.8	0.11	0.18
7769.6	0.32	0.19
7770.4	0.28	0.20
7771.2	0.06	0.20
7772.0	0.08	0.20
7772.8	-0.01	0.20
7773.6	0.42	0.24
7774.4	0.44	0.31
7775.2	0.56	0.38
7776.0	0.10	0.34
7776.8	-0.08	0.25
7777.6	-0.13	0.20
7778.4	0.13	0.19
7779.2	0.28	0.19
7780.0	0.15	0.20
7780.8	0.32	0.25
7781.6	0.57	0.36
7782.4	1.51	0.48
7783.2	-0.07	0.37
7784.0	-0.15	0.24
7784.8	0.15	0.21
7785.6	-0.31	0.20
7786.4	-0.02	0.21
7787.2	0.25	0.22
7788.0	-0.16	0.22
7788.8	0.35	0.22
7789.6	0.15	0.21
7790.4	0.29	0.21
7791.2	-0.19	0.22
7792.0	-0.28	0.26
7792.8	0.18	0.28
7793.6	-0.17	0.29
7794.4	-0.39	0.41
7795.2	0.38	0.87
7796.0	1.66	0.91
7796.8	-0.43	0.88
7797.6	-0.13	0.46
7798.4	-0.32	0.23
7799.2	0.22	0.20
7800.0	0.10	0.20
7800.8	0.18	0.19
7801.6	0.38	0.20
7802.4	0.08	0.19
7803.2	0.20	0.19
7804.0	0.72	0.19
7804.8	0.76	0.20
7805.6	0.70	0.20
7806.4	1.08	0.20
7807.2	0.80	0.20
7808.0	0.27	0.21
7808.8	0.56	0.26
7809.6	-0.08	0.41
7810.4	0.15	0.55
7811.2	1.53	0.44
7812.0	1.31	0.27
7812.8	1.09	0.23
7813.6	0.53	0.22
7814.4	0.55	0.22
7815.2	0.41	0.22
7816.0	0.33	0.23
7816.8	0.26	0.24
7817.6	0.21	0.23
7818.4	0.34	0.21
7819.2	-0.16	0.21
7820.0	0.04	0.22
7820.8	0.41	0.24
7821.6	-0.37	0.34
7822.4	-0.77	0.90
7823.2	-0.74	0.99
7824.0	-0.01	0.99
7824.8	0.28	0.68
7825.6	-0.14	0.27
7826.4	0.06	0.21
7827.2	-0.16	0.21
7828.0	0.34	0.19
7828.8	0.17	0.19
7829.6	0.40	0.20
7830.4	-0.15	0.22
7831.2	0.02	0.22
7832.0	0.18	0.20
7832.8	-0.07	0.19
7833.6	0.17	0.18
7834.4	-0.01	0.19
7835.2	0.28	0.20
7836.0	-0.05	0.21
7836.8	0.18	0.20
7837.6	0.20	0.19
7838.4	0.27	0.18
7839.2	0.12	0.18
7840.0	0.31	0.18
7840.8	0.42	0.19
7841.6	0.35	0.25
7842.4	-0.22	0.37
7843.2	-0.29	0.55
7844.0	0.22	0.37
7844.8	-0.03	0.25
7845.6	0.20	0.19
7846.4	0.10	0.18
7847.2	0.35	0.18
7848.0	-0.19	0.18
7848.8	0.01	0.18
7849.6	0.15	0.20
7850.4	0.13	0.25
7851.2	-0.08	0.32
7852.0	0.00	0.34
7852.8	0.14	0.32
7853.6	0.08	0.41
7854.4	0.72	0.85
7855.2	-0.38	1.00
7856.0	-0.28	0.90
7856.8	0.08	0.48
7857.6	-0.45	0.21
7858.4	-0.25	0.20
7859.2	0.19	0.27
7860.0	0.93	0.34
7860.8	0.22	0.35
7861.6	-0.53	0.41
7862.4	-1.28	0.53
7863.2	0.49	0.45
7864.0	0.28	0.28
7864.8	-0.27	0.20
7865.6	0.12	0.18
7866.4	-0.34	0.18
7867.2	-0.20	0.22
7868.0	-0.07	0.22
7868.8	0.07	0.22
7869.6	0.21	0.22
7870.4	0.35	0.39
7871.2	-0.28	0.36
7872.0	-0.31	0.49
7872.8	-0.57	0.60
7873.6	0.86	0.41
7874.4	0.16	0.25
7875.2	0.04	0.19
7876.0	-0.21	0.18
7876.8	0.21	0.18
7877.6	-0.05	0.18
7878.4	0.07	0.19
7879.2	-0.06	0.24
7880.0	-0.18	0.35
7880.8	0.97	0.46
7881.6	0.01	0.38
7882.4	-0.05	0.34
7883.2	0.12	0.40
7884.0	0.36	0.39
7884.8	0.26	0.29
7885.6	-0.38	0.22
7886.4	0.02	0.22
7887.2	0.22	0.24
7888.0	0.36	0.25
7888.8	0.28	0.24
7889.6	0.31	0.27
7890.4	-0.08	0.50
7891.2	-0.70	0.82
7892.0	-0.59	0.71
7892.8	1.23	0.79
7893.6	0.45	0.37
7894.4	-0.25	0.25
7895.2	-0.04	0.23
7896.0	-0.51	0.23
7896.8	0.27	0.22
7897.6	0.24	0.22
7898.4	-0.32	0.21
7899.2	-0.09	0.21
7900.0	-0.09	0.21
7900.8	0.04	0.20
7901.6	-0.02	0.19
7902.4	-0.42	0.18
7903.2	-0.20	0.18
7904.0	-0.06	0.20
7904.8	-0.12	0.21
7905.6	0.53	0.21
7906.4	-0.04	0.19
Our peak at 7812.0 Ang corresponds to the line [O II]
